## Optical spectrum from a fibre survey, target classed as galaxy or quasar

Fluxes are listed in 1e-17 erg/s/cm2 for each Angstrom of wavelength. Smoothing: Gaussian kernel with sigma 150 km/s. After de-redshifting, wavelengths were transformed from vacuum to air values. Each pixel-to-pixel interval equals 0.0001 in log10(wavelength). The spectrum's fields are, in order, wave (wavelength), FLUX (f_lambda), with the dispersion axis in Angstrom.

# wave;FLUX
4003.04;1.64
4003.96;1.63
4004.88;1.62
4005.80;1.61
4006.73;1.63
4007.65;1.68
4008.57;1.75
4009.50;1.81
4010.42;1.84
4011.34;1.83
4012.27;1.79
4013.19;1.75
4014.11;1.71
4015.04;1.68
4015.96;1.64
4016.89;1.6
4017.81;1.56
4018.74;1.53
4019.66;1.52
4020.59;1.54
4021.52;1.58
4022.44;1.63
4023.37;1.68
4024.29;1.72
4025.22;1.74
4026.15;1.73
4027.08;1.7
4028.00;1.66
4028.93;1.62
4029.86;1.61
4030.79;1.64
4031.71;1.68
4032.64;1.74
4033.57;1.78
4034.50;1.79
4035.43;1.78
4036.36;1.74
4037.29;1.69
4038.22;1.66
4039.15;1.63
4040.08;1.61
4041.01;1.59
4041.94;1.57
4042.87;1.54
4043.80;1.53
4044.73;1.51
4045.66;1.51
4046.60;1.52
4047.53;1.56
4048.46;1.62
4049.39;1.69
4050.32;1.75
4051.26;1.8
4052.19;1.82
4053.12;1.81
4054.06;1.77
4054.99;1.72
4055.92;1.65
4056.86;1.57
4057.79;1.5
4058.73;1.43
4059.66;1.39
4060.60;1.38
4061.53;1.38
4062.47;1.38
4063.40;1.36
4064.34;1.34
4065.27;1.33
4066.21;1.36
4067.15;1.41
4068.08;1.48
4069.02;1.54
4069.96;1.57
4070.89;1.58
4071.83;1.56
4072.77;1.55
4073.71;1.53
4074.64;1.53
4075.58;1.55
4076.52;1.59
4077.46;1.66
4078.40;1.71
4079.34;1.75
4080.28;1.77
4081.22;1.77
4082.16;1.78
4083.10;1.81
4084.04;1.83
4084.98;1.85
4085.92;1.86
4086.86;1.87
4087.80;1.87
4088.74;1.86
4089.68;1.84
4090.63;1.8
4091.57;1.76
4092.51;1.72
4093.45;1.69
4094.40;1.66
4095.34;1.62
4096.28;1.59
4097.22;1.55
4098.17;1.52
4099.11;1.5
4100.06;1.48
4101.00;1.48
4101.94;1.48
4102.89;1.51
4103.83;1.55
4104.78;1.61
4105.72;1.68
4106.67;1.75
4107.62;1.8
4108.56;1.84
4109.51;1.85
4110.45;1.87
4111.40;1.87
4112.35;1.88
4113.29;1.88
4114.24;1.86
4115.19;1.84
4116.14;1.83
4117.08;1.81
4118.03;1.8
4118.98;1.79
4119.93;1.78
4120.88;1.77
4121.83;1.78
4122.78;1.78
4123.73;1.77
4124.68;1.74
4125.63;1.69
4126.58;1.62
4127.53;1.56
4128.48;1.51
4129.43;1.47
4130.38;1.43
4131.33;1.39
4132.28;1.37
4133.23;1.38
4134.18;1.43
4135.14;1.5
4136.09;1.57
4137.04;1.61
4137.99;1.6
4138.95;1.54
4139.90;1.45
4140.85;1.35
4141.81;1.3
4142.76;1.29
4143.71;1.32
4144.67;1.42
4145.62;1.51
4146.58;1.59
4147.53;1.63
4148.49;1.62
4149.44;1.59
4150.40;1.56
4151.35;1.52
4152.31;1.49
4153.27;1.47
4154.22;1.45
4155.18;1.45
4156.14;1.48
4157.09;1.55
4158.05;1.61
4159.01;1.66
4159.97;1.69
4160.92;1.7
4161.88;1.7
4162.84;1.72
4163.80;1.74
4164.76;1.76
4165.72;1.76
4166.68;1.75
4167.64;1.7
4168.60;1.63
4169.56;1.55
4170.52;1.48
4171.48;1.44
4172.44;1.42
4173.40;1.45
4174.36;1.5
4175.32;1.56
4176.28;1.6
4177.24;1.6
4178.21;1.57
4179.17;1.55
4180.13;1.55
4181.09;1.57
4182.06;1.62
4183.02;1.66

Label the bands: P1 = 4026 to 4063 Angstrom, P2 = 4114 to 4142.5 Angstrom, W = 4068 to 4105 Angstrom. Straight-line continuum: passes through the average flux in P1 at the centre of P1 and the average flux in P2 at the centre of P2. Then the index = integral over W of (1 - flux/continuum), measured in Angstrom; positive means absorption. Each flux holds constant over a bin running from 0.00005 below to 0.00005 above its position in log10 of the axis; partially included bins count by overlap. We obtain -1.0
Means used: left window 1.62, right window 1.61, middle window 1.66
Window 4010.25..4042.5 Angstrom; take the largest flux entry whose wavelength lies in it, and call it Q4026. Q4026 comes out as 1.84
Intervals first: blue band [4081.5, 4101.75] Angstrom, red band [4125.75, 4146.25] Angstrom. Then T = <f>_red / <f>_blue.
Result 0.86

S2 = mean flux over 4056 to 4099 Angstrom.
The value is 1.61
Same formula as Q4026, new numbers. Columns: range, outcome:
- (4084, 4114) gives 1.88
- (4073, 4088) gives 1.87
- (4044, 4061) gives 1.82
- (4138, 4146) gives 1.54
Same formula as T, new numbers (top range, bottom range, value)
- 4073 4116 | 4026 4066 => 1.07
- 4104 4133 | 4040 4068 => 1.11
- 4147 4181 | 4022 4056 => 0.95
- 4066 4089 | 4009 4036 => 0.99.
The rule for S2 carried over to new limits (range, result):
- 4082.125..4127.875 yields 1.73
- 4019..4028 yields 1.65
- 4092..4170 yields 1.62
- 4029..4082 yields 1.6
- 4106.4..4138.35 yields 1.69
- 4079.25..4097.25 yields 1.77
